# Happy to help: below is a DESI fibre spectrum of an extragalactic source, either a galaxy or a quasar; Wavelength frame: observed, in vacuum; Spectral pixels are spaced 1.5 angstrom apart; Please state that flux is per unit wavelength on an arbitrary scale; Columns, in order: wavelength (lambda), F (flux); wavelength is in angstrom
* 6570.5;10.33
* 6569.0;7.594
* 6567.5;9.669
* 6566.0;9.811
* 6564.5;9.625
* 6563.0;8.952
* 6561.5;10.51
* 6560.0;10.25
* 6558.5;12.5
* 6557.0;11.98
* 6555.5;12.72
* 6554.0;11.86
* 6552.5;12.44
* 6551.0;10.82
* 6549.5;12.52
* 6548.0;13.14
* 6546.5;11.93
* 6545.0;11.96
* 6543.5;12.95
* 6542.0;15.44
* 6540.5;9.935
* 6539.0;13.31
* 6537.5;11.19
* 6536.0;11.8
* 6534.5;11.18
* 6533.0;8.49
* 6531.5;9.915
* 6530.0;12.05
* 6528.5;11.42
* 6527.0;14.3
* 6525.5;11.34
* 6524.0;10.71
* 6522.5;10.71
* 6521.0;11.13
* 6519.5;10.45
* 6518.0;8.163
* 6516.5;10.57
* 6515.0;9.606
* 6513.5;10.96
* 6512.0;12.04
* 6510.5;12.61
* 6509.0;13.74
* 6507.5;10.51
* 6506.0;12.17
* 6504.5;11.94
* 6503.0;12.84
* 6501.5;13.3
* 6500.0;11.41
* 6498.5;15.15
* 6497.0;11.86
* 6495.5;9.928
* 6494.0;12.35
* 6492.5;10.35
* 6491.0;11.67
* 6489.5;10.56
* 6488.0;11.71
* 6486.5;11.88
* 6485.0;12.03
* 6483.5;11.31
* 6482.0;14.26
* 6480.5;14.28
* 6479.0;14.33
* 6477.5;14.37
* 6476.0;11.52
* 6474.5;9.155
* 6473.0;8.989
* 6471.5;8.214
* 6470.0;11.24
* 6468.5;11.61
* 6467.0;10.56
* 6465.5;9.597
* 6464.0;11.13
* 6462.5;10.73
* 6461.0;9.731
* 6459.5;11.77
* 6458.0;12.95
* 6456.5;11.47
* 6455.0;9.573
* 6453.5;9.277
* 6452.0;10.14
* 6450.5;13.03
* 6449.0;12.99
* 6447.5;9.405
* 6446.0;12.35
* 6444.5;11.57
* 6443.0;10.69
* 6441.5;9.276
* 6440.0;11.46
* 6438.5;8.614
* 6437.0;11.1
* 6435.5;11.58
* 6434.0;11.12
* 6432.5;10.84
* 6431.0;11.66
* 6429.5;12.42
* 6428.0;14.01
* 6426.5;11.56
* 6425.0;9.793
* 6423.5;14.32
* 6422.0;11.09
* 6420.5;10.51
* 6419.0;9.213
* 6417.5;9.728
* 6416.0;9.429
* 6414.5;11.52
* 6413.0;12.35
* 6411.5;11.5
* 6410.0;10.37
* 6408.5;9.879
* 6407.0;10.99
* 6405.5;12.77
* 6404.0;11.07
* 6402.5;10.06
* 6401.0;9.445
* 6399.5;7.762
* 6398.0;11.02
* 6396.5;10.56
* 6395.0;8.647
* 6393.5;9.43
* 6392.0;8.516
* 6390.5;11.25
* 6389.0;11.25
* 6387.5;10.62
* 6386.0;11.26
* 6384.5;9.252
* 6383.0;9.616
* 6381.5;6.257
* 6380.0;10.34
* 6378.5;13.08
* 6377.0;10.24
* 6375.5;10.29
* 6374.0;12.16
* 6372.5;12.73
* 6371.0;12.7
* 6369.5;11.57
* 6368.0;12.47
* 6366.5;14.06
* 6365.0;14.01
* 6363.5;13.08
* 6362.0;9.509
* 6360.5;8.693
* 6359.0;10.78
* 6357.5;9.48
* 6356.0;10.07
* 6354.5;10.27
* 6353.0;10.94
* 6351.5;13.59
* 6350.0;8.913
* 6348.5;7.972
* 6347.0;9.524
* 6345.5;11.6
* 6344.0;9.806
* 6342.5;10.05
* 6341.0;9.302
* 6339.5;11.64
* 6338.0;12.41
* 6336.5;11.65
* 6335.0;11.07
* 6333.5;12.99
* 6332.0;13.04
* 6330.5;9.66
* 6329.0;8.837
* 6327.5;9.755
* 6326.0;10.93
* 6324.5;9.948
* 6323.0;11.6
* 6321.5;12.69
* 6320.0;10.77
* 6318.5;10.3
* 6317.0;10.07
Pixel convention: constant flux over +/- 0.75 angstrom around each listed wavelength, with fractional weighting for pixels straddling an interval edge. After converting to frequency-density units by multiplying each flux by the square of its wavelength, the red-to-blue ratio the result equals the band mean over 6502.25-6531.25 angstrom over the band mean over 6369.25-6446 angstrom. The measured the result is 1.10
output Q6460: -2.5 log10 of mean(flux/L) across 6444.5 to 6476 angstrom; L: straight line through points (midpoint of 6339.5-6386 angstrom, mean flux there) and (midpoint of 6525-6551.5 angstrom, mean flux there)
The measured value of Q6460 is 0.06 mag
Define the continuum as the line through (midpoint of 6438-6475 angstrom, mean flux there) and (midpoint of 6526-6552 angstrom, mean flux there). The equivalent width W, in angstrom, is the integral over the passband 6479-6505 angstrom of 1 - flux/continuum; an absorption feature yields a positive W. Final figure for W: -2.4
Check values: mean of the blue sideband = 10.6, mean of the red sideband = 11.9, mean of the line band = 12.2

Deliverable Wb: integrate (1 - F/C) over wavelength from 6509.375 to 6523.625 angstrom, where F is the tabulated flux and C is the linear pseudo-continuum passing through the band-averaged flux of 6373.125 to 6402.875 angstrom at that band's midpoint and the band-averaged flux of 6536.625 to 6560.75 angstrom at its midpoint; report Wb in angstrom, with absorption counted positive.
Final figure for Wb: 1.2 angstrom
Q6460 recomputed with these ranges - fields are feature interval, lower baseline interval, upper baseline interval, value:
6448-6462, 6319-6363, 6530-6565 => -0.003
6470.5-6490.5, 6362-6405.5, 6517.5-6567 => -0.053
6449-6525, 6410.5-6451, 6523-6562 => 0.009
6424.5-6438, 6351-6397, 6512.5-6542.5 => -0.058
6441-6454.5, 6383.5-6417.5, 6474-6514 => 0.031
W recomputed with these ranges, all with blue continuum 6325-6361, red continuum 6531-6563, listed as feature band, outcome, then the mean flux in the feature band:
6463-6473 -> 0.9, 10.3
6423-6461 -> -0.5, 11.3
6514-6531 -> 0.9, 10.9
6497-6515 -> -1.3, 12.3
